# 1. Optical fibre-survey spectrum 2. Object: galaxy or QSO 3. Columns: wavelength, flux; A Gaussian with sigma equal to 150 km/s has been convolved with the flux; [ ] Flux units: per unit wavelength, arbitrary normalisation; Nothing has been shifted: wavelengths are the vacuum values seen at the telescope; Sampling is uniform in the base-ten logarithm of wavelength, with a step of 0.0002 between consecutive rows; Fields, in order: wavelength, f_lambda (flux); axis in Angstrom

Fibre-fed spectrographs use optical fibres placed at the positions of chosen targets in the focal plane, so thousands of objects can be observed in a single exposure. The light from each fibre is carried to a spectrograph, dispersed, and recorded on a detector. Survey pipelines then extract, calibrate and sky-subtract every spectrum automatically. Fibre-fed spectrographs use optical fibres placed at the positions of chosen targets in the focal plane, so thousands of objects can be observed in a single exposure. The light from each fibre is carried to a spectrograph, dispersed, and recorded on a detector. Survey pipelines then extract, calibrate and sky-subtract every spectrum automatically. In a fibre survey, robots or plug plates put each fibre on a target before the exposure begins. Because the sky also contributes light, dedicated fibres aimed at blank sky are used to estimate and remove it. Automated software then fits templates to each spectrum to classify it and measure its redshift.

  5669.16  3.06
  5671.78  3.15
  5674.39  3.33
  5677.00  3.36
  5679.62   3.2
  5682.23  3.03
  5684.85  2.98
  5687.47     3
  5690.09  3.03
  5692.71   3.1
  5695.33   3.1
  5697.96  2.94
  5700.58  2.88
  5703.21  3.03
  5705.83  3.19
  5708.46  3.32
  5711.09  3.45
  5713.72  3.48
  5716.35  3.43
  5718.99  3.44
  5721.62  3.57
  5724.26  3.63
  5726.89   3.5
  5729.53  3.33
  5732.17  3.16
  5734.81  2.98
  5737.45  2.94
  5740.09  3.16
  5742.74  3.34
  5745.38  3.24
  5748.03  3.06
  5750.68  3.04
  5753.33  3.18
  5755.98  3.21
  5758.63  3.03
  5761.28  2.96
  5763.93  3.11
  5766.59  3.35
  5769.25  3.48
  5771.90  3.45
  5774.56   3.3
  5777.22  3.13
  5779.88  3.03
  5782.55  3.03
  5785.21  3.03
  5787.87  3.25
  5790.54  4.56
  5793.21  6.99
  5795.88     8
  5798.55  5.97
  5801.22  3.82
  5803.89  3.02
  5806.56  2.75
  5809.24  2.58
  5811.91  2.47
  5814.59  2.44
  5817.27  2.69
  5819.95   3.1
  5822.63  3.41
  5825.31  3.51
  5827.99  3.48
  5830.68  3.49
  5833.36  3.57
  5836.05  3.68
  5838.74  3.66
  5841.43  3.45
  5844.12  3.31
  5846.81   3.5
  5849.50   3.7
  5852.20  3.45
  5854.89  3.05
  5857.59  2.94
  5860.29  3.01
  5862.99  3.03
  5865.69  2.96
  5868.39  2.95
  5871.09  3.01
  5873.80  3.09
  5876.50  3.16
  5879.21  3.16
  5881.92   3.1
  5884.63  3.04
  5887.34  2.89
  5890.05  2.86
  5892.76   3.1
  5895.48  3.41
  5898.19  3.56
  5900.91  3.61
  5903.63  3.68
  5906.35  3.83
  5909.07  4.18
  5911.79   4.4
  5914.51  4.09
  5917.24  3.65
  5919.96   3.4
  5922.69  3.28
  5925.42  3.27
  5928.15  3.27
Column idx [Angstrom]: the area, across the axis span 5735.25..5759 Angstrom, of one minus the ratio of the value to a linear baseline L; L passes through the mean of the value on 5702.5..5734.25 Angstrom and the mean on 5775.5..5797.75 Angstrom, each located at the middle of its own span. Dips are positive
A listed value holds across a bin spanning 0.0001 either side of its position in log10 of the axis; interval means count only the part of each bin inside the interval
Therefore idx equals 4.2 Angstrom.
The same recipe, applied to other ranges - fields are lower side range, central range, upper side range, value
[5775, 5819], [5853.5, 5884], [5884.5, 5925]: 4.9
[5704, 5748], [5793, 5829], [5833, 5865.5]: -4.8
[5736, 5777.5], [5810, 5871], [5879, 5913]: 2.5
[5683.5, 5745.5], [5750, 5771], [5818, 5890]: 0.3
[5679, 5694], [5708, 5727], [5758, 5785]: -2.4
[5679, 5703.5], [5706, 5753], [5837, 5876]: -3.4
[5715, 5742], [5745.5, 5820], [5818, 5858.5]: -3.9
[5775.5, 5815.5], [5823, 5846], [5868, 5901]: 0.3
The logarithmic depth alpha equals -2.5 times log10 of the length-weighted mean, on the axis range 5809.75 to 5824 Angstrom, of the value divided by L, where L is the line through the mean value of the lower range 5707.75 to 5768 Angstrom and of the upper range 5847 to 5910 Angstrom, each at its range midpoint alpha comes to 0.16 mag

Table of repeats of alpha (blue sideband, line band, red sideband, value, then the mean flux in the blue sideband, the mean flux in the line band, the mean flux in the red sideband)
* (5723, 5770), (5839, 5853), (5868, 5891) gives -0.14 mag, 3.2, 3.5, 3.04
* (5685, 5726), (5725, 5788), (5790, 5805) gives 0.36 mag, 3.24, 3.18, 5.47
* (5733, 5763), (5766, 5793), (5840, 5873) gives -0.12 mag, 3.11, 3.51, 3.2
